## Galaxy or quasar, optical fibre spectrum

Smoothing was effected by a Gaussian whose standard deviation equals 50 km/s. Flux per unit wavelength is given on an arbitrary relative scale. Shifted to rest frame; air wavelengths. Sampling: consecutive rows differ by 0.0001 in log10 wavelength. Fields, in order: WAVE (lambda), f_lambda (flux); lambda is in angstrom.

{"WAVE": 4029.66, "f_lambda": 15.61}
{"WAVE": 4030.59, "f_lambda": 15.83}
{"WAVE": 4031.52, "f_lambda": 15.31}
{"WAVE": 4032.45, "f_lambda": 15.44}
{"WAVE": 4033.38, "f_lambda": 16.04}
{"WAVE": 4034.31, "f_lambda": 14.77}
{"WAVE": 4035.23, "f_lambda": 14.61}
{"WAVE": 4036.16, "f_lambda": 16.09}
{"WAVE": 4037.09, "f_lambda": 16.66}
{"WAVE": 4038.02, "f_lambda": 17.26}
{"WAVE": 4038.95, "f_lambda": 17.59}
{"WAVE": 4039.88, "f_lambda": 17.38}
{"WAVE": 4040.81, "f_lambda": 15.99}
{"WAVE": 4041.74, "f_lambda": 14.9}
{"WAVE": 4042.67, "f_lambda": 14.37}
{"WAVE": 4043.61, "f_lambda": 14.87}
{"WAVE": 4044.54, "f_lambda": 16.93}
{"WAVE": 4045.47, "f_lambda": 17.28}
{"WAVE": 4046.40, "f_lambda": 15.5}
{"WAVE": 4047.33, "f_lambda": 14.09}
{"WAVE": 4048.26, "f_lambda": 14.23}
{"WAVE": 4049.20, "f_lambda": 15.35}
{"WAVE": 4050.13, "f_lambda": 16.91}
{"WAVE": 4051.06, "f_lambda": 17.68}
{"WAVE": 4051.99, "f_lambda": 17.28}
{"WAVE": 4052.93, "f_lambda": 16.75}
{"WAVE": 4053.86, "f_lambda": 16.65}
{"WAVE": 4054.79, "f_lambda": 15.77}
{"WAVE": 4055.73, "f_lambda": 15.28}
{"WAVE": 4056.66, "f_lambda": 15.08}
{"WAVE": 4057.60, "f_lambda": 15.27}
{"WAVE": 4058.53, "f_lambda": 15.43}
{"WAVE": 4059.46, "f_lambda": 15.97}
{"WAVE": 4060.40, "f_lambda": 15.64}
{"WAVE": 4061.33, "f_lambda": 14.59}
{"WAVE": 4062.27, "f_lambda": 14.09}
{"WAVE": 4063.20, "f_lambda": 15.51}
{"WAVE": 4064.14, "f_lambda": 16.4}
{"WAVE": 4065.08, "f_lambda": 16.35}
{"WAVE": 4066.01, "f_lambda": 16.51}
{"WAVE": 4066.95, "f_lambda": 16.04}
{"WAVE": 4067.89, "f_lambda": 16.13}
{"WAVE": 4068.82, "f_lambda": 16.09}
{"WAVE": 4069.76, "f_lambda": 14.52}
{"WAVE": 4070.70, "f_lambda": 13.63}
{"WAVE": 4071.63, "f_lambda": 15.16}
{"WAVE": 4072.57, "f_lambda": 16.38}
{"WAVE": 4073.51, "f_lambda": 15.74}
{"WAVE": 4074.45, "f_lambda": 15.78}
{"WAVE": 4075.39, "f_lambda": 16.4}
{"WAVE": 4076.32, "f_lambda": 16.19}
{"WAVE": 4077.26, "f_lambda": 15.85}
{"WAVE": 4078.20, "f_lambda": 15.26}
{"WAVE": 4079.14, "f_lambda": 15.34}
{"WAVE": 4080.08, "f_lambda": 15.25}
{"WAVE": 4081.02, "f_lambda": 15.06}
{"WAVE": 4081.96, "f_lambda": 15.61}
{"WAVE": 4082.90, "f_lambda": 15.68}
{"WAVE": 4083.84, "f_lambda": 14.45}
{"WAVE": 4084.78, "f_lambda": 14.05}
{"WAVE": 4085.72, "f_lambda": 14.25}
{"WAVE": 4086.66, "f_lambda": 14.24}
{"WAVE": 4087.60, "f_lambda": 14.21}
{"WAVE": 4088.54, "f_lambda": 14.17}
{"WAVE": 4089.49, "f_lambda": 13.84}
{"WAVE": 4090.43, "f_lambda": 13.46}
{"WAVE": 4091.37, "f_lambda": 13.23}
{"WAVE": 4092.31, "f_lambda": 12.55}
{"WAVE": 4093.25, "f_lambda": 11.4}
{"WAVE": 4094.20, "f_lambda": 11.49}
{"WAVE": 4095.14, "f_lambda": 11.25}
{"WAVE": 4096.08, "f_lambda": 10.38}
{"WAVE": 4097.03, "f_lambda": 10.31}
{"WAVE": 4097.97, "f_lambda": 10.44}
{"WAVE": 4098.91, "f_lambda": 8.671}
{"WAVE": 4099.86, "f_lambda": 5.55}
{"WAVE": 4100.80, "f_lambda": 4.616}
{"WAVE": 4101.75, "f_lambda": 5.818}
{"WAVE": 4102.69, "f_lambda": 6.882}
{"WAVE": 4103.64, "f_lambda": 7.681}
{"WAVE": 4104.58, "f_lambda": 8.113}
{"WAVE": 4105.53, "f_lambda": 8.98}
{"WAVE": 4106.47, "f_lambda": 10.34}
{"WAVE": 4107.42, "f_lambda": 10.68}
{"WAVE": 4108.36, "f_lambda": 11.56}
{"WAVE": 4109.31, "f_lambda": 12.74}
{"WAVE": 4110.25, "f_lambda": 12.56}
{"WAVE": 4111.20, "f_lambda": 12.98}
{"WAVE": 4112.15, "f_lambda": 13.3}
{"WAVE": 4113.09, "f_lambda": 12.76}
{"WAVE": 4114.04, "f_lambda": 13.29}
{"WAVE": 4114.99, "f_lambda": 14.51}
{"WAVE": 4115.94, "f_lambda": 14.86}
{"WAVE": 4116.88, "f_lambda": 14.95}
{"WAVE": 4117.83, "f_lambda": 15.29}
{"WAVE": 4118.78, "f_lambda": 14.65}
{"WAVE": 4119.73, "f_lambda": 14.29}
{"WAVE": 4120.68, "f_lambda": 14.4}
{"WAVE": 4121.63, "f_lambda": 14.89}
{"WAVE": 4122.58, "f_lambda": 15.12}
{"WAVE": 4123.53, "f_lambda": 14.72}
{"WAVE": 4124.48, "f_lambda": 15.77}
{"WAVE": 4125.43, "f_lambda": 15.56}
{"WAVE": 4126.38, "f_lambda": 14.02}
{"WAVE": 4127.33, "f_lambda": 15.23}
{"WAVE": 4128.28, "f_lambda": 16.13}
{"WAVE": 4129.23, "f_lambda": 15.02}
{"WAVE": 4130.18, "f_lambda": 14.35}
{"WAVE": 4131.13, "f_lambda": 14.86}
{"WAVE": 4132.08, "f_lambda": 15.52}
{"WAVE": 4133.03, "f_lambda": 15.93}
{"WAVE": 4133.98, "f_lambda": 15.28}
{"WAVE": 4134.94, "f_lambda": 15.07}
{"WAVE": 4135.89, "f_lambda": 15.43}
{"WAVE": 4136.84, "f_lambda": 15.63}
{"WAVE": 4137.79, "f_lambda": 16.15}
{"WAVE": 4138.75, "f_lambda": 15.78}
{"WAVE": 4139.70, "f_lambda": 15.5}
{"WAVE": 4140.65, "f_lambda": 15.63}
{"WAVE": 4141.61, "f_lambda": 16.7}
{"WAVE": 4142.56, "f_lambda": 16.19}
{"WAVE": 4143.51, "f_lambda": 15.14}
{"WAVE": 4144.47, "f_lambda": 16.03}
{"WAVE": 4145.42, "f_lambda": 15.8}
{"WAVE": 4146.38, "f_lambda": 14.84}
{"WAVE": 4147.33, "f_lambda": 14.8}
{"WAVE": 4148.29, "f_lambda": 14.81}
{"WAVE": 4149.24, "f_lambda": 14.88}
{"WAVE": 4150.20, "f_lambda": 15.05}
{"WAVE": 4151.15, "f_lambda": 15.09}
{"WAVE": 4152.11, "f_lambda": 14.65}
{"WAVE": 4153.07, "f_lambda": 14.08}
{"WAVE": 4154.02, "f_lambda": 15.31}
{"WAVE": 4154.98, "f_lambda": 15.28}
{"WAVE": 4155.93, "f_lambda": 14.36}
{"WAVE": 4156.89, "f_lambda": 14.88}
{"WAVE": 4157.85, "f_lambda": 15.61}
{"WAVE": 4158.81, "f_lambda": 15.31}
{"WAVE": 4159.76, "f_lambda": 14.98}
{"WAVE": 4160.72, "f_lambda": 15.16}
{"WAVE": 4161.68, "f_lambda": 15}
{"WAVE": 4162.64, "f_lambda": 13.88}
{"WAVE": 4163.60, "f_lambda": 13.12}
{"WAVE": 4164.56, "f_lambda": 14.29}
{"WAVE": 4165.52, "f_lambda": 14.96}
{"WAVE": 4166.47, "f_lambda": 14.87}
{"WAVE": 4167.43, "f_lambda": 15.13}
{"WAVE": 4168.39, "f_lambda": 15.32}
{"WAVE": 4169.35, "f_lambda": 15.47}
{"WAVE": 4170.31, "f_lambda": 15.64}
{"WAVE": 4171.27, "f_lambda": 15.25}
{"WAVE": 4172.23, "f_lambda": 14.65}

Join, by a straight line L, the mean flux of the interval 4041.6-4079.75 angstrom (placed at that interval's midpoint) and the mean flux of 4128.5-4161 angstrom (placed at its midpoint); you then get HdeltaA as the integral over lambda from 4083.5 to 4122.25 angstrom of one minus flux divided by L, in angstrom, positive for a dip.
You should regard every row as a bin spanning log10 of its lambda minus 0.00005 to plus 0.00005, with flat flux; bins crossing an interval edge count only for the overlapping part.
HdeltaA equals 8.9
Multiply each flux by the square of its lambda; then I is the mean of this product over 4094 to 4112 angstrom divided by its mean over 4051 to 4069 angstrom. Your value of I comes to 0.62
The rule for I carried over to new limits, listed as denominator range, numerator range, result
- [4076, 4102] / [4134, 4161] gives 1.25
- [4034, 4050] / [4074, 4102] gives 0.83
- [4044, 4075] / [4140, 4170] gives 1.00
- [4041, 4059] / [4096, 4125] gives 0.76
